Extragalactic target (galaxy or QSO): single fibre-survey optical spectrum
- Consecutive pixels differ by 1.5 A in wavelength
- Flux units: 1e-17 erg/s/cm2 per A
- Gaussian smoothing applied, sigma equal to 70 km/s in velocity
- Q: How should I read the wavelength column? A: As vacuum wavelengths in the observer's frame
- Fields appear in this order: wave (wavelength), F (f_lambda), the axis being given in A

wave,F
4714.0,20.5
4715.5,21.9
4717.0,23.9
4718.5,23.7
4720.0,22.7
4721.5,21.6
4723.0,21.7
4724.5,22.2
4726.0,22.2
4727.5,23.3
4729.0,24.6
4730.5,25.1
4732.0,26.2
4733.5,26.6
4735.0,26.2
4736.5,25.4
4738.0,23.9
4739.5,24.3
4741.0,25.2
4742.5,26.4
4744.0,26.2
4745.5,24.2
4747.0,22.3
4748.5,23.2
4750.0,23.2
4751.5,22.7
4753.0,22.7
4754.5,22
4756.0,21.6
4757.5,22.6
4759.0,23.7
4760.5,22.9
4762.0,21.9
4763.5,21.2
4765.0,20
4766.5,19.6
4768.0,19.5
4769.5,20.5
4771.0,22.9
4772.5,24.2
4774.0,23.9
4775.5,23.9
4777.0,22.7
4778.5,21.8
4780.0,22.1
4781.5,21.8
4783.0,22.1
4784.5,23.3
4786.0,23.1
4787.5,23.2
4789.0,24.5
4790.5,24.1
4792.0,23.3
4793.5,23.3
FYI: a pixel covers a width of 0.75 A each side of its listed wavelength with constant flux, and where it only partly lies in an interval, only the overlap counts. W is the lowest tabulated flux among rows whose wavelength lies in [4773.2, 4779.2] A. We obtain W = 21.8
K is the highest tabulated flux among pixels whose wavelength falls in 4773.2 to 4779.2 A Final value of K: 23.9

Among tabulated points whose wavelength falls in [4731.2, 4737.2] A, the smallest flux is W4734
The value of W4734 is 25.4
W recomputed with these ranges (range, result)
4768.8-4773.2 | 20.5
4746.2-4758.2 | 21.6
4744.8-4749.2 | 22.3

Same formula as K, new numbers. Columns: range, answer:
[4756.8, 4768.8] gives 23.7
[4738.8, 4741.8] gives 25.2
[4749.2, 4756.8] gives 23.2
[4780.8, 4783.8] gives 22.1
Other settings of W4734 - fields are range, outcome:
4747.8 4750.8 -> 23.2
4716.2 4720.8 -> 22.7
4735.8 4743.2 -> 23.9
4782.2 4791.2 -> 22.1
